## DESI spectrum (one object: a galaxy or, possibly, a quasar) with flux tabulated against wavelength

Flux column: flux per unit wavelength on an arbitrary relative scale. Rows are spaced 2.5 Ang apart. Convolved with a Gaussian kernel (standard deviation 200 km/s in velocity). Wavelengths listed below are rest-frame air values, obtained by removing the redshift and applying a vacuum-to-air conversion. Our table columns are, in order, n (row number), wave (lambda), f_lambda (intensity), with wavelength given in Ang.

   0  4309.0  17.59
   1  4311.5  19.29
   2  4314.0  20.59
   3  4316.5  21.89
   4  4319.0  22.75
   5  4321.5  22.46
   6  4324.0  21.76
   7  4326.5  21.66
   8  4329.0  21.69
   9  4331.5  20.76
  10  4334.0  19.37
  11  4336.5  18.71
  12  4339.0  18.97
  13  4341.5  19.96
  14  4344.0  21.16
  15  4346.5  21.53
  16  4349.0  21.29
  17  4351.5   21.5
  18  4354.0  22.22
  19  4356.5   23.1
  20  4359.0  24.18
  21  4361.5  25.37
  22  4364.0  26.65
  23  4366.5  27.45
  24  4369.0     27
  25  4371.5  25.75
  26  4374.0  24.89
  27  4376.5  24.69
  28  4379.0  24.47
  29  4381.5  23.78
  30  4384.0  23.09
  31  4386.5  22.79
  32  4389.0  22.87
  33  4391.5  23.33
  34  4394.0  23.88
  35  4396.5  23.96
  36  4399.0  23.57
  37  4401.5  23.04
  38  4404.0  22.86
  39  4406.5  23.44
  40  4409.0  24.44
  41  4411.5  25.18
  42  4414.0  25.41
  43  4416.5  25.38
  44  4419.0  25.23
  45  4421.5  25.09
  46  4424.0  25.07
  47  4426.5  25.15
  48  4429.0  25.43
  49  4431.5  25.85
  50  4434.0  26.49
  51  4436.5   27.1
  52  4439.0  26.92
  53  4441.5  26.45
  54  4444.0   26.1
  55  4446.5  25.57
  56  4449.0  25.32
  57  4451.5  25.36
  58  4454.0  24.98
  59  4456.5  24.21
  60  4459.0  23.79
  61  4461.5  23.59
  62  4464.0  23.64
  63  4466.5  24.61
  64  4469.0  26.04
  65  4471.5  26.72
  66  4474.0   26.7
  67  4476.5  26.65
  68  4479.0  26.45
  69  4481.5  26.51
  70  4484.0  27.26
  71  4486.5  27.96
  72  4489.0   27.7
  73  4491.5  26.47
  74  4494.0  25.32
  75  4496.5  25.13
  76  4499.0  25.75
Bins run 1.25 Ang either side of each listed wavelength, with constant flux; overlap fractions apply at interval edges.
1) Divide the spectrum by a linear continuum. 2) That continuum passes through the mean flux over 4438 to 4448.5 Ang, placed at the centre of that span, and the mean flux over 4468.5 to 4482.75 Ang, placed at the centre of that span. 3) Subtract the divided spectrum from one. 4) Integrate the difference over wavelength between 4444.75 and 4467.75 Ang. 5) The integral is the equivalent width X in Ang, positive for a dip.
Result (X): 1.5 Ang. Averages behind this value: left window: 26.2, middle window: 24.6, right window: 26.5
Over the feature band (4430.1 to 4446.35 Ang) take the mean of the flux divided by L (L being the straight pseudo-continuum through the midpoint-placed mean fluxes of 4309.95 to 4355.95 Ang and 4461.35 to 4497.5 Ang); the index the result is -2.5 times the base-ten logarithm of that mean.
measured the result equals -0.07 mag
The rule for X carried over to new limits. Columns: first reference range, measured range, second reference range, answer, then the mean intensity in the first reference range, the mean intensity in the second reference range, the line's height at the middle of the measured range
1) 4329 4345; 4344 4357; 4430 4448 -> -0.6 Ang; 19.9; 26.3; 20.8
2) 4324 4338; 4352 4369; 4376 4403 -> -2.1 Ang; 20.5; 23.6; 22.1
